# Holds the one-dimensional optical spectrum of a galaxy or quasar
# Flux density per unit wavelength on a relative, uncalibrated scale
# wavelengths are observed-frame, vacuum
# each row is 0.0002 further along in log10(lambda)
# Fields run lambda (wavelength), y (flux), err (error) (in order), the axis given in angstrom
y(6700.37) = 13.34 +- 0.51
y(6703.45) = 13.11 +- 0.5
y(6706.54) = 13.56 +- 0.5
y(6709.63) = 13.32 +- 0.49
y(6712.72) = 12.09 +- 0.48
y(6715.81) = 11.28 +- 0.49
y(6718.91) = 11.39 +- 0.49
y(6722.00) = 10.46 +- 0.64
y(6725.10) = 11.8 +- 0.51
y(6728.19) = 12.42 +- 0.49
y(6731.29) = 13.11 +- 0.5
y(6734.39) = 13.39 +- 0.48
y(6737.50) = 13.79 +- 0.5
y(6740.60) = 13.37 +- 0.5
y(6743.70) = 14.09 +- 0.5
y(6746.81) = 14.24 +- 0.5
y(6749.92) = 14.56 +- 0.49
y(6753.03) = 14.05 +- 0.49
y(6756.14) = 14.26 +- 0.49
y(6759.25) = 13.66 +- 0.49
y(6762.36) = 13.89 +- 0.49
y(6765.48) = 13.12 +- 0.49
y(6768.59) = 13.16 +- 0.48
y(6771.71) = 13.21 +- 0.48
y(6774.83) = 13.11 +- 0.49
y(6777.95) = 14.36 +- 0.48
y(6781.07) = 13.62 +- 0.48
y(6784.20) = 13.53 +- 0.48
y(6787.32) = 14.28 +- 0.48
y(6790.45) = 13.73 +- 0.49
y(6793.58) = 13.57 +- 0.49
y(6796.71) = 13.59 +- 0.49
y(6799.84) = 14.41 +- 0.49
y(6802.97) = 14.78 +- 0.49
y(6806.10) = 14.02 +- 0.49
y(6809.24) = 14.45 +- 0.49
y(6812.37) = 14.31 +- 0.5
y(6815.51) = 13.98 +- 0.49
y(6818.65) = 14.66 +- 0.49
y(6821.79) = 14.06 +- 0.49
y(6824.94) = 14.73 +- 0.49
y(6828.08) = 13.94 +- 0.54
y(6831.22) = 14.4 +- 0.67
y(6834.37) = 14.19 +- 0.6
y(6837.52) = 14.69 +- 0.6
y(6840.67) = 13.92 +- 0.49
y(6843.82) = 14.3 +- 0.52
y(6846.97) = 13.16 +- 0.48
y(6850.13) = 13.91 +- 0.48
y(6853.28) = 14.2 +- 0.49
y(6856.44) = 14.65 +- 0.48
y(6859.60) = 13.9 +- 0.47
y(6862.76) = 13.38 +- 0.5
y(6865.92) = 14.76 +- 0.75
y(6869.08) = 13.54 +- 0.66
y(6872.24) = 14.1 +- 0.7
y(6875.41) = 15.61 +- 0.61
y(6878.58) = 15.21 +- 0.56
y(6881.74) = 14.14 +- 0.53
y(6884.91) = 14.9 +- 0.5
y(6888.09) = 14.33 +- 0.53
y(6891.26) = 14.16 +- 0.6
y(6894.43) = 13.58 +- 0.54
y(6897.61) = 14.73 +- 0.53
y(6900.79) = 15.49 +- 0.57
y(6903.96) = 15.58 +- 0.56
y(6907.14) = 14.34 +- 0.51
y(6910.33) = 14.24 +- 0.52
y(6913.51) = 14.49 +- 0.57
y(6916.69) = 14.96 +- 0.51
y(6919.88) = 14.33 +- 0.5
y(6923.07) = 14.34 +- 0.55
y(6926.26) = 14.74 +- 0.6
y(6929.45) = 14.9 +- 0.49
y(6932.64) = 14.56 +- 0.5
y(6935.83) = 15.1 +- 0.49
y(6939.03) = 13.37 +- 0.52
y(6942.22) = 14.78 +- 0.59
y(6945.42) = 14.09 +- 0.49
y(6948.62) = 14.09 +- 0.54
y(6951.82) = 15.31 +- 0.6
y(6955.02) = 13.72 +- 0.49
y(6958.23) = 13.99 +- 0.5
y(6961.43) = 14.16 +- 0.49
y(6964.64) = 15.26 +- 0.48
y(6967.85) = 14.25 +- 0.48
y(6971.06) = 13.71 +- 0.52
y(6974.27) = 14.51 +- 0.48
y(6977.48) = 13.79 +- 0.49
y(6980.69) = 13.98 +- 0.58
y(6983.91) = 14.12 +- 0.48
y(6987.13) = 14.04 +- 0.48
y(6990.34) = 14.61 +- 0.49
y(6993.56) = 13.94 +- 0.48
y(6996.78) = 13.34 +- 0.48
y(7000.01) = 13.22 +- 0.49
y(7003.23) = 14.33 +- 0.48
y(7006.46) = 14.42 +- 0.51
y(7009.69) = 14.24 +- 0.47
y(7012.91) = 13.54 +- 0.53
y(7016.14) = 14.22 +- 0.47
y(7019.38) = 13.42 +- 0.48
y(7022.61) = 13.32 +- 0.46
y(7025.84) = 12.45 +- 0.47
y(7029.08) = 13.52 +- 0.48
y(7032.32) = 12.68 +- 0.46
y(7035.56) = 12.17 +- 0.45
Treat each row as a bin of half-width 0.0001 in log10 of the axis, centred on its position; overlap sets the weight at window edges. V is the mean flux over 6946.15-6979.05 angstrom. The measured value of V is 14.3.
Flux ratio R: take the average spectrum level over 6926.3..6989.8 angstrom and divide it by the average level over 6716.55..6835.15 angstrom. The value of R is 1.0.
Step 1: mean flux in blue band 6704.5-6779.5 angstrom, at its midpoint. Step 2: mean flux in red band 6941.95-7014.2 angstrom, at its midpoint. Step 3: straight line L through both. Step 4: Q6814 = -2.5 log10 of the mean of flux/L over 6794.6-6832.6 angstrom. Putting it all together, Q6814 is -0.06 mag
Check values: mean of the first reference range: 13.2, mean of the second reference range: 14.1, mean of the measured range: 14.3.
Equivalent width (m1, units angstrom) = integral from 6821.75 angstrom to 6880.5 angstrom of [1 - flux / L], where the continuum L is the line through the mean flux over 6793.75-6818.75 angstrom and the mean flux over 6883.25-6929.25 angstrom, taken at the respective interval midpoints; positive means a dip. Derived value 0.6 angstrom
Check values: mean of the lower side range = 14.2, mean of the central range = 14.2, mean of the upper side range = 14.6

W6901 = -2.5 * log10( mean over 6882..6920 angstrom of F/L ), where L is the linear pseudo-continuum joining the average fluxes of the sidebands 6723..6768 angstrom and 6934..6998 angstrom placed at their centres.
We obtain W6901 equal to -0.04 mag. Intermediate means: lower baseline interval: 13.5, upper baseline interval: 14.2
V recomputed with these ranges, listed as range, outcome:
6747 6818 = 13.9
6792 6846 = 14.2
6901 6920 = 14.7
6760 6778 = 13.4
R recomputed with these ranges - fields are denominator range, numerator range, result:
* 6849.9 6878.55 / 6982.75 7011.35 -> 0.98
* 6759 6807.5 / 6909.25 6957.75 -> 1.05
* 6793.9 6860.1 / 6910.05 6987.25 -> 1.01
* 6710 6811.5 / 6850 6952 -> 1.08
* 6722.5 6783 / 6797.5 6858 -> 1.06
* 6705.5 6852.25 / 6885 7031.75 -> 1.04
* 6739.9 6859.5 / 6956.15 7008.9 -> 1.01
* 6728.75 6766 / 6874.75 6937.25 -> 1.07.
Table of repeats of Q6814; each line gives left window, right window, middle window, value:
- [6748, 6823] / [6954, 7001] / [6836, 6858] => -0.011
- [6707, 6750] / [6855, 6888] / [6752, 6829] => -0.036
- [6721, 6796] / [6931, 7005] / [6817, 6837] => -0.049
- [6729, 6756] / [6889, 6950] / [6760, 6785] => 0.034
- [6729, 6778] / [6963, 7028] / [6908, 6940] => -0.051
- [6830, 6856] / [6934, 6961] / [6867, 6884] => -0.028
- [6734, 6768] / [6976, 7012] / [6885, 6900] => -0.030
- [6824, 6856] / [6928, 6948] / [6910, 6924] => -0.009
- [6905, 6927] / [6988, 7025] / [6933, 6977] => -0.008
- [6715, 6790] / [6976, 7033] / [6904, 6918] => -0.080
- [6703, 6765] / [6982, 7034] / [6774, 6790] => -0.049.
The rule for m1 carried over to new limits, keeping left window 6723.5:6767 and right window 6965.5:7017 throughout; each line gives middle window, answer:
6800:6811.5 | -0.62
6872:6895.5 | -1.23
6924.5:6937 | -0.80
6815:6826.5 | -0.58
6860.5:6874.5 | -0.24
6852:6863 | -0.27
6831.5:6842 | -0.43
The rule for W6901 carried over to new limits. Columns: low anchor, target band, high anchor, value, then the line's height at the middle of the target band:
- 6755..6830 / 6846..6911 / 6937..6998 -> -0.03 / 14.1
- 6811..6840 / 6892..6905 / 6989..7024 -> -0.05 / 14.1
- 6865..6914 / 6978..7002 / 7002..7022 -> 0.02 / 14.1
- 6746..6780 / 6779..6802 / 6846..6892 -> 0.00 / 13.9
